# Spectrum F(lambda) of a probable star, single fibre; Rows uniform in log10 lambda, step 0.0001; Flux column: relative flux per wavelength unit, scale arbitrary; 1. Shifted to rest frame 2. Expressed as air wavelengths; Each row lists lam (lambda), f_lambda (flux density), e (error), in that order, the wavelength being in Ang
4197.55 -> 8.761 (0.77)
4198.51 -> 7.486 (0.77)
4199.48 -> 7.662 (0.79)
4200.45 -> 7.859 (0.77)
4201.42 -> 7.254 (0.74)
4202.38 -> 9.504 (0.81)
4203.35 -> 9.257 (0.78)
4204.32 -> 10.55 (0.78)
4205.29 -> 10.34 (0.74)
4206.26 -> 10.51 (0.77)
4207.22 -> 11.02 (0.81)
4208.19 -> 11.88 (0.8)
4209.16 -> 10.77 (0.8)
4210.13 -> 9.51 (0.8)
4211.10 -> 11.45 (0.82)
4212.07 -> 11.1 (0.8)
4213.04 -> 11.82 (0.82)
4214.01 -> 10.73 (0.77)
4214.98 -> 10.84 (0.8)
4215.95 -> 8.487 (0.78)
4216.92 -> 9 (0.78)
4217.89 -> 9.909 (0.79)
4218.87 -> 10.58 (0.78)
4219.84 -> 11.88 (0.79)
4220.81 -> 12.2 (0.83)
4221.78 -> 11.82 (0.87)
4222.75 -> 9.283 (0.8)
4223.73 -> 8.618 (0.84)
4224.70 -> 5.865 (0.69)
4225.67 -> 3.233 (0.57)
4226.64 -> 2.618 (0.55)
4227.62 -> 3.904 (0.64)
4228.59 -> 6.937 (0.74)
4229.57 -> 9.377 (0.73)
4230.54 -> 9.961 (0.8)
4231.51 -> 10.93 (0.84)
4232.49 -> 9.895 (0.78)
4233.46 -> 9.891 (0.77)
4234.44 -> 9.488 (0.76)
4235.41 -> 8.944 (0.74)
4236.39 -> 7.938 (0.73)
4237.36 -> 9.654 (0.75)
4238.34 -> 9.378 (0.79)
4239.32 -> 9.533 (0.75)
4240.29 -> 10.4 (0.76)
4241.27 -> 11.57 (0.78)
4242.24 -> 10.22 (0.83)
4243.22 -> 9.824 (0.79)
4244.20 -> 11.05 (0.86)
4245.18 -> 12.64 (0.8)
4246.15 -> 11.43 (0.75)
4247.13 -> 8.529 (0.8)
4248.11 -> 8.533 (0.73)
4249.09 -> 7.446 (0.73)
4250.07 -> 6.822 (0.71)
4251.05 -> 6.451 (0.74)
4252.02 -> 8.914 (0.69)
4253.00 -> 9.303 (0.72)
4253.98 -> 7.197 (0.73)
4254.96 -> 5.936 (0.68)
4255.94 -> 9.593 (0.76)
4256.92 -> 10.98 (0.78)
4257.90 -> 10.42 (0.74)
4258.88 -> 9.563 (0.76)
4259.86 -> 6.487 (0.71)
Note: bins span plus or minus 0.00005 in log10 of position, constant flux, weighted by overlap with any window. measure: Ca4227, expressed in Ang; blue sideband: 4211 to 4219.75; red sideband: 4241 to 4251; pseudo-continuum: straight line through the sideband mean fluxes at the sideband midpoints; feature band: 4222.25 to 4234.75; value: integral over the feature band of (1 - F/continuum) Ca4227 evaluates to 3.0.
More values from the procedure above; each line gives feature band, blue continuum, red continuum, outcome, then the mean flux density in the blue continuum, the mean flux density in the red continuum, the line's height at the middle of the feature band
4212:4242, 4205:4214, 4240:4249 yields 4.1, 10.9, 10.3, 10.6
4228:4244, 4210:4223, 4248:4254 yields -1.0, 10.7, 7.82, 9.06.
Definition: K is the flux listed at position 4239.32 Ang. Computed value 9.533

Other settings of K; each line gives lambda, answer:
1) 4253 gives 9.303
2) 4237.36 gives 9.654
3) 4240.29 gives 10.4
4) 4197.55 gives 8.761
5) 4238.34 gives 9.378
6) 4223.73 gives 8.618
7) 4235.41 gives 8.944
